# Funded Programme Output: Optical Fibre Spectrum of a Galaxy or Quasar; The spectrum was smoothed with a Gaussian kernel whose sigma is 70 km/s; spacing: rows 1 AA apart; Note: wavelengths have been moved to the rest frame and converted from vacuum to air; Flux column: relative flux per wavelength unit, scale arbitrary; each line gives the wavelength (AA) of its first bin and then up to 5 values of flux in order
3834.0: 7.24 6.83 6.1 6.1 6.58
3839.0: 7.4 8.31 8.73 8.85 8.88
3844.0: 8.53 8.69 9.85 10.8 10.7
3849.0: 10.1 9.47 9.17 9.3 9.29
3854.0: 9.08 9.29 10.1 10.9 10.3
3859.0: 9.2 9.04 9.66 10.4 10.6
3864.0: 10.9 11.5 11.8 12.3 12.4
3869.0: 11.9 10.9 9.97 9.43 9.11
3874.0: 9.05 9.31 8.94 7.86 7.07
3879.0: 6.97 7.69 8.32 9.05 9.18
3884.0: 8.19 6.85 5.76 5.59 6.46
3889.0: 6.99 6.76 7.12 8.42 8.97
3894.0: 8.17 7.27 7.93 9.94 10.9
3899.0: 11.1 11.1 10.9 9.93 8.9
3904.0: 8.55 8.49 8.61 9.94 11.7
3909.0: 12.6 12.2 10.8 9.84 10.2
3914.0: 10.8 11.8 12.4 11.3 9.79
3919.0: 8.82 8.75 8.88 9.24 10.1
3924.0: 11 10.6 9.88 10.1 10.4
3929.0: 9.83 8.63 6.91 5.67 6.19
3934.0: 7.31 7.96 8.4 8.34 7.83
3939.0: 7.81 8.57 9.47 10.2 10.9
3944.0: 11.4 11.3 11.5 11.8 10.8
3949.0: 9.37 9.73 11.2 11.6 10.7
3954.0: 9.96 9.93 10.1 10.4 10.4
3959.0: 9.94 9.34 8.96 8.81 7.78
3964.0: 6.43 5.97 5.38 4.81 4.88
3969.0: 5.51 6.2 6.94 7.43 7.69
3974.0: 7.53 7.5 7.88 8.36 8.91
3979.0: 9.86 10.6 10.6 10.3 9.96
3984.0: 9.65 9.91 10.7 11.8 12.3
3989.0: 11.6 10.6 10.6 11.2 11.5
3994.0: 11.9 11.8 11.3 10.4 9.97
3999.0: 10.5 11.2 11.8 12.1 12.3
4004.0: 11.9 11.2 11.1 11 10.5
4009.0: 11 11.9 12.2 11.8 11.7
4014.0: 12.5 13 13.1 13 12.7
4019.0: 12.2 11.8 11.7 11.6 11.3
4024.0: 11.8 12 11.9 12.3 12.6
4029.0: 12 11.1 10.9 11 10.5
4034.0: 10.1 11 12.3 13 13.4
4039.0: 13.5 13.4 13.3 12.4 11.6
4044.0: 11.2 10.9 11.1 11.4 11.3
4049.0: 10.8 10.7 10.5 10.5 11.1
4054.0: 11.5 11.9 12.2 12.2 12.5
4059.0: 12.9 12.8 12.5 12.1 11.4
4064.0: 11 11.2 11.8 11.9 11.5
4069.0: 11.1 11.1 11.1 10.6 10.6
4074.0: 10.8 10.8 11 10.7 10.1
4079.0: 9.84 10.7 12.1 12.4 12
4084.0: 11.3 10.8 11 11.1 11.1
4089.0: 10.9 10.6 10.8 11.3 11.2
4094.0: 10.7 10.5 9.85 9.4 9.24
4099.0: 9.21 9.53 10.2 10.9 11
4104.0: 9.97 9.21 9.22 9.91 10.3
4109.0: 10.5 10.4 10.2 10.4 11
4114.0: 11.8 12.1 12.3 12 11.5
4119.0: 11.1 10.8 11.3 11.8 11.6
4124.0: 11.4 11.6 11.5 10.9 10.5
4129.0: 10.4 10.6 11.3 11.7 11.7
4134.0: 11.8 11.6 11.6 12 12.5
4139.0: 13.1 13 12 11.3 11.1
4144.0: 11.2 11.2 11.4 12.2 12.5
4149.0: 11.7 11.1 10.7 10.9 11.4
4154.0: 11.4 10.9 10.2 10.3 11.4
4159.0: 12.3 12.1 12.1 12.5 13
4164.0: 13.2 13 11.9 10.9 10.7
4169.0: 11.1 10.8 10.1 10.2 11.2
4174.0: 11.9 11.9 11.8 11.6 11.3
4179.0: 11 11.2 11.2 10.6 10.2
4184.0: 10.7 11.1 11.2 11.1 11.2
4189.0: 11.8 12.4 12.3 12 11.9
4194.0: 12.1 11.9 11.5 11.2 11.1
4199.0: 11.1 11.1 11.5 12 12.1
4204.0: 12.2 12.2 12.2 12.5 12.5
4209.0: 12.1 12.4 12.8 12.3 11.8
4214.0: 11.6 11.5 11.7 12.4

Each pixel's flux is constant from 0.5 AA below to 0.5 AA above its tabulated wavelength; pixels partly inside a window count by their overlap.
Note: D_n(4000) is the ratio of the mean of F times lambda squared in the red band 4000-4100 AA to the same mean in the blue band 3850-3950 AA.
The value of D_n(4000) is 1.3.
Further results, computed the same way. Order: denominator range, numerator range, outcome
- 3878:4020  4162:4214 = 1.35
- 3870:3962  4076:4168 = 1.33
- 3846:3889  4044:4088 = 1.34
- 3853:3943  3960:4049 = 1.20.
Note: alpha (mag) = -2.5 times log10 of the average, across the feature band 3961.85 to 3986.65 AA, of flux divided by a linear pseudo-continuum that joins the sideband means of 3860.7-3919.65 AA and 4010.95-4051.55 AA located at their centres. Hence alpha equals 0.34 mag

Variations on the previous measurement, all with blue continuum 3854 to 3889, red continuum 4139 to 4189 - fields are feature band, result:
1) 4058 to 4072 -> -0.10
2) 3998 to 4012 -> -0.12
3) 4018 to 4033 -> -0.13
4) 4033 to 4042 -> -0.18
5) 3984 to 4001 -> -0.09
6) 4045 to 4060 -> -0.09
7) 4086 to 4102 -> 0.05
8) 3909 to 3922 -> -0.10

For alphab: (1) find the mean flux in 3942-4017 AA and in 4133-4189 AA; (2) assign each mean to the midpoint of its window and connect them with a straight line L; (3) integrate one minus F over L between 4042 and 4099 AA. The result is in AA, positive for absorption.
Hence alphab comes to -2.0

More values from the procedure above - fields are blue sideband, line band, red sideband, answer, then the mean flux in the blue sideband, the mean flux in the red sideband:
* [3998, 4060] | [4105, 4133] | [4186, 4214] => 1.9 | 11.8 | 11.9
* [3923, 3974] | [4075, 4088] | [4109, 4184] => -0.6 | 8.84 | 11.4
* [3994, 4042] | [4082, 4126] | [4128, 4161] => 3.1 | 11.8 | 11.5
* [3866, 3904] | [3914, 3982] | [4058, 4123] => 3.2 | 8.87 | 11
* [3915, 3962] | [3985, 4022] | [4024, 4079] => -2.8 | 9.66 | 11.6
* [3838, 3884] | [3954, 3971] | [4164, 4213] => 3.9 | 9.51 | 11.6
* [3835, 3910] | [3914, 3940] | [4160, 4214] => 1.2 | 9.14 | 11.7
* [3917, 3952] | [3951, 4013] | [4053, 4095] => 1.8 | 9.43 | 11.3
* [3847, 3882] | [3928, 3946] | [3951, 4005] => 1.6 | 9.77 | 9.57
